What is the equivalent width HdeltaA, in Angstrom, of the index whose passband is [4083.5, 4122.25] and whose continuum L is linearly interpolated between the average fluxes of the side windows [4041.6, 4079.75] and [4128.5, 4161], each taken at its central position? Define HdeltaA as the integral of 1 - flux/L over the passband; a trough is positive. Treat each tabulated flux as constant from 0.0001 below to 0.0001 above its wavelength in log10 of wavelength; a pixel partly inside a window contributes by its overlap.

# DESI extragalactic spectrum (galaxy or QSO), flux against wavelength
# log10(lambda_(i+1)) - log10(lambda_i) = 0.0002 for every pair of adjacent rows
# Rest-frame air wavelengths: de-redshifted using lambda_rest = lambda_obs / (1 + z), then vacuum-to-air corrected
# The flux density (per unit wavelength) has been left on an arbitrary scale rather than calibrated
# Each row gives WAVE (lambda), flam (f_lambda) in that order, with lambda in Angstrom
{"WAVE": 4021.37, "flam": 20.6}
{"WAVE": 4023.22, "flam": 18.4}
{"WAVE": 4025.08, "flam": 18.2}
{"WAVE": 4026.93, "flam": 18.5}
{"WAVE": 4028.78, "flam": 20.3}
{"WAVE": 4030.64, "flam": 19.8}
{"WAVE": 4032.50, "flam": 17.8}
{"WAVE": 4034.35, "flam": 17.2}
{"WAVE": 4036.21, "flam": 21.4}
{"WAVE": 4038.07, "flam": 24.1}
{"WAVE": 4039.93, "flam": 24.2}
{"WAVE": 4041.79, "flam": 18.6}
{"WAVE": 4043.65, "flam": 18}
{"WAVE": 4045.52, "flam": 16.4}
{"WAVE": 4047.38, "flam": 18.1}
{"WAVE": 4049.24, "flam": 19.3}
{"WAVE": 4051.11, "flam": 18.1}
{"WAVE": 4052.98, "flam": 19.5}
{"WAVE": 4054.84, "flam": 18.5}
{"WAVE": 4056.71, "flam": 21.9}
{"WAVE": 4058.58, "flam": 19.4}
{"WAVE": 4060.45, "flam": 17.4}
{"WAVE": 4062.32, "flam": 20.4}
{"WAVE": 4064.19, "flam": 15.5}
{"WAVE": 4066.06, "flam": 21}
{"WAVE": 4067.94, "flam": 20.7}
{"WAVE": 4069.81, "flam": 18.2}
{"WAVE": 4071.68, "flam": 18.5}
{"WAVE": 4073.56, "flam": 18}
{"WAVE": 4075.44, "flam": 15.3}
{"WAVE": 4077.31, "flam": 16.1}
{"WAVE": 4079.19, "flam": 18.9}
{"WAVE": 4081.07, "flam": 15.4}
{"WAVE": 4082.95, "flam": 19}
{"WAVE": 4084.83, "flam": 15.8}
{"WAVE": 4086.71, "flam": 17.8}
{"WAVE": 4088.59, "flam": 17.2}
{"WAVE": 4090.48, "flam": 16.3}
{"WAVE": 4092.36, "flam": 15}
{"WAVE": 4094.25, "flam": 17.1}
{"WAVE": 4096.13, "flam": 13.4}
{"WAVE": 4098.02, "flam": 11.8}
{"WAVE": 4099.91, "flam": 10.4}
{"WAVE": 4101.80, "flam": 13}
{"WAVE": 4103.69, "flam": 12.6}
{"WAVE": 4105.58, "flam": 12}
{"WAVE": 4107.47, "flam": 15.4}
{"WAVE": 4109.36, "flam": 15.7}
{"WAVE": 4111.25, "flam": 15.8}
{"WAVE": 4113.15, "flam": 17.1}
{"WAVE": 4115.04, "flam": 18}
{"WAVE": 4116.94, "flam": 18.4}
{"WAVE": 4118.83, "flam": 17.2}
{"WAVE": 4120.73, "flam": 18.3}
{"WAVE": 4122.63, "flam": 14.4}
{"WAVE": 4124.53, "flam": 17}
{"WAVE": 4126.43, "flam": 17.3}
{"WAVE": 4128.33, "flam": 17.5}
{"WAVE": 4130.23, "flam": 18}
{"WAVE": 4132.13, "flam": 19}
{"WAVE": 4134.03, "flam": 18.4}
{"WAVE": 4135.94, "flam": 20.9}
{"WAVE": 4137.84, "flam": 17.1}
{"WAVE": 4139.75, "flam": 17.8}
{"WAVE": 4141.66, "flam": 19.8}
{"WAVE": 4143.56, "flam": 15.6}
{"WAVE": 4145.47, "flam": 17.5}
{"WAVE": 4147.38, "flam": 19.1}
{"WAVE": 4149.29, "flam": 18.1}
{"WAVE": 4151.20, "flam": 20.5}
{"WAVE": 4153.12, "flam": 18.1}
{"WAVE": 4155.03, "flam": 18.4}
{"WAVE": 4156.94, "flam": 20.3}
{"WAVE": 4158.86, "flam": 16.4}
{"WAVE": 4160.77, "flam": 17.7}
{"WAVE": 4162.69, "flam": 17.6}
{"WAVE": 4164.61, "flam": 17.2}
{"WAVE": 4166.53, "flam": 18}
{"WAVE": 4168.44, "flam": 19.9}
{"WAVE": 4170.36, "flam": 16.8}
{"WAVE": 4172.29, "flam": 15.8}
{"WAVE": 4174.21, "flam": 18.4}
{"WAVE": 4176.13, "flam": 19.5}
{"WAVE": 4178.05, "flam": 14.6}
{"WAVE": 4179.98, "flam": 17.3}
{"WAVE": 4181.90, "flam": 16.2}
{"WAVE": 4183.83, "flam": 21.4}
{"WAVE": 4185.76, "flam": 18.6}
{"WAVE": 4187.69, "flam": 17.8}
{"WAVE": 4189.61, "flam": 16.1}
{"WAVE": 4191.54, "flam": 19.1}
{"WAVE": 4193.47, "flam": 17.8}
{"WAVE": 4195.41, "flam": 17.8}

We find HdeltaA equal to 6.28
